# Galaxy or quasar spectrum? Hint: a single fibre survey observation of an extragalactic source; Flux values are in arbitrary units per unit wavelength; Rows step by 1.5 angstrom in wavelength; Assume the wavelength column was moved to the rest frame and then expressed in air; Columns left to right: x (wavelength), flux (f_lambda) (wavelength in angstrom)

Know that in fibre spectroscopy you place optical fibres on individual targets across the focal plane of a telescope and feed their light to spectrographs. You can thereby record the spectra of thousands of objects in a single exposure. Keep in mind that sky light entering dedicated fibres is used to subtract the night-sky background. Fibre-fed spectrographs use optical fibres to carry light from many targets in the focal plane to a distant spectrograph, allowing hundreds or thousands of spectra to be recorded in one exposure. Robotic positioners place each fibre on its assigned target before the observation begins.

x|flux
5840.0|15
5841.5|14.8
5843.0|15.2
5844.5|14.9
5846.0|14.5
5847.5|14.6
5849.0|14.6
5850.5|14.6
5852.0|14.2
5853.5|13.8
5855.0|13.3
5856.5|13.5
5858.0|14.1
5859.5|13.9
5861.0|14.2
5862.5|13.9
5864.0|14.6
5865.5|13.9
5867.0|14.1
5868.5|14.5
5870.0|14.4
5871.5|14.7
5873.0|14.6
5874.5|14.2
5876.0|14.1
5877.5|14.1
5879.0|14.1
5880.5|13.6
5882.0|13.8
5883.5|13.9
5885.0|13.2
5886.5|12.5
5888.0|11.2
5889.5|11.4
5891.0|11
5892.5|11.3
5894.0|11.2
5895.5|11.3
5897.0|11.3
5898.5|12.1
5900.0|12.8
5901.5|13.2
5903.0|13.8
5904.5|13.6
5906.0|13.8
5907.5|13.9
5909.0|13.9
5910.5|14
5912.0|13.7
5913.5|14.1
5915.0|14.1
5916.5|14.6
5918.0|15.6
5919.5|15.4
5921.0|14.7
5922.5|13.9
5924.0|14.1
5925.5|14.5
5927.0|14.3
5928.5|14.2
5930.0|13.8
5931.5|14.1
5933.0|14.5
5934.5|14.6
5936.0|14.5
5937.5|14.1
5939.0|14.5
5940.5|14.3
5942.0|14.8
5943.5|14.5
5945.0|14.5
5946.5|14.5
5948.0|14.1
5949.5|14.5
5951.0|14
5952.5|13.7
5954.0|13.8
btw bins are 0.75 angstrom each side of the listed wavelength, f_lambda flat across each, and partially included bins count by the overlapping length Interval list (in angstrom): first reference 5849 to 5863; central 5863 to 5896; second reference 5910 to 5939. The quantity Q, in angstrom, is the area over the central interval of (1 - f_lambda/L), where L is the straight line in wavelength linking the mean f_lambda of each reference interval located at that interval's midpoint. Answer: 1.9 angstrom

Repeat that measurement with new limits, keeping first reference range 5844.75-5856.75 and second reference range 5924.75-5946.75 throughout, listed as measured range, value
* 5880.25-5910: 3.4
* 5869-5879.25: -0.1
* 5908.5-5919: 0.0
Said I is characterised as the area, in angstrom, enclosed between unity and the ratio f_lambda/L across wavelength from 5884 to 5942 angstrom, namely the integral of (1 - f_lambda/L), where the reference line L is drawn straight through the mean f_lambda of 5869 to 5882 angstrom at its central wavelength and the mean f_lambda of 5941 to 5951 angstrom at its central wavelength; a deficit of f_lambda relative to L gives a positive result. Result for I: 3.3 angstrom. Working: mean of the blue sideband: 14.2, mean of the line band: 13.5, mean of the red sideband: 14.4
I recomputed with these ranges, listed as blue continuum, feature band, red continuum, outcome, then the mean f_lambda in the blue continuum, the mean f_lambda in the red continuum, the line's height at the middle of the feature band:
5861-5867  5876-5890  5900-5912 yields 0.76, 14.1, 13.7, 13.9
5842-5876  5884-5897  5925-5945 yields 2.41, 14.3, 14.4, 14.3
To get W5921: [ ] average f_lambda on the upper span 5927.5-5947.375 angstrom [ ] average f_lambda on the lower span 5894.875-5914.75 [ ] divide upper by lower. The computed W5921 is 1.1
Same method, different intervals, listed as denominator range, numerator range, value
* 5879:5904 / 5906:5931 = 1.15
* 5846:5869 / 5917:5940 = 1.02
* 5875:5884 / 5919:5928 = 1.04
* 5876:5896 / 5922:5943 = 1.14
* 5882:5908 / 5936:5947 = 1.16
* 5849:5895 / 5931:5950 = 1.07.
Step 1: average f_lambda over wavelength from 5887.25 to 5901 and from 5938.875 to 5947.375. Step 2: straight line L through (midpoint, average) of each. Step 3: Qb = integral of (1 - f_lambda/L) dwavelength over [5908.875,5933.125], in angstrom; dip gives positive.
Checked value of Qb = -2.2 angstrom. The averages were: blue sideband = 11.5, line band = 14.3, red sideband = 14.5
